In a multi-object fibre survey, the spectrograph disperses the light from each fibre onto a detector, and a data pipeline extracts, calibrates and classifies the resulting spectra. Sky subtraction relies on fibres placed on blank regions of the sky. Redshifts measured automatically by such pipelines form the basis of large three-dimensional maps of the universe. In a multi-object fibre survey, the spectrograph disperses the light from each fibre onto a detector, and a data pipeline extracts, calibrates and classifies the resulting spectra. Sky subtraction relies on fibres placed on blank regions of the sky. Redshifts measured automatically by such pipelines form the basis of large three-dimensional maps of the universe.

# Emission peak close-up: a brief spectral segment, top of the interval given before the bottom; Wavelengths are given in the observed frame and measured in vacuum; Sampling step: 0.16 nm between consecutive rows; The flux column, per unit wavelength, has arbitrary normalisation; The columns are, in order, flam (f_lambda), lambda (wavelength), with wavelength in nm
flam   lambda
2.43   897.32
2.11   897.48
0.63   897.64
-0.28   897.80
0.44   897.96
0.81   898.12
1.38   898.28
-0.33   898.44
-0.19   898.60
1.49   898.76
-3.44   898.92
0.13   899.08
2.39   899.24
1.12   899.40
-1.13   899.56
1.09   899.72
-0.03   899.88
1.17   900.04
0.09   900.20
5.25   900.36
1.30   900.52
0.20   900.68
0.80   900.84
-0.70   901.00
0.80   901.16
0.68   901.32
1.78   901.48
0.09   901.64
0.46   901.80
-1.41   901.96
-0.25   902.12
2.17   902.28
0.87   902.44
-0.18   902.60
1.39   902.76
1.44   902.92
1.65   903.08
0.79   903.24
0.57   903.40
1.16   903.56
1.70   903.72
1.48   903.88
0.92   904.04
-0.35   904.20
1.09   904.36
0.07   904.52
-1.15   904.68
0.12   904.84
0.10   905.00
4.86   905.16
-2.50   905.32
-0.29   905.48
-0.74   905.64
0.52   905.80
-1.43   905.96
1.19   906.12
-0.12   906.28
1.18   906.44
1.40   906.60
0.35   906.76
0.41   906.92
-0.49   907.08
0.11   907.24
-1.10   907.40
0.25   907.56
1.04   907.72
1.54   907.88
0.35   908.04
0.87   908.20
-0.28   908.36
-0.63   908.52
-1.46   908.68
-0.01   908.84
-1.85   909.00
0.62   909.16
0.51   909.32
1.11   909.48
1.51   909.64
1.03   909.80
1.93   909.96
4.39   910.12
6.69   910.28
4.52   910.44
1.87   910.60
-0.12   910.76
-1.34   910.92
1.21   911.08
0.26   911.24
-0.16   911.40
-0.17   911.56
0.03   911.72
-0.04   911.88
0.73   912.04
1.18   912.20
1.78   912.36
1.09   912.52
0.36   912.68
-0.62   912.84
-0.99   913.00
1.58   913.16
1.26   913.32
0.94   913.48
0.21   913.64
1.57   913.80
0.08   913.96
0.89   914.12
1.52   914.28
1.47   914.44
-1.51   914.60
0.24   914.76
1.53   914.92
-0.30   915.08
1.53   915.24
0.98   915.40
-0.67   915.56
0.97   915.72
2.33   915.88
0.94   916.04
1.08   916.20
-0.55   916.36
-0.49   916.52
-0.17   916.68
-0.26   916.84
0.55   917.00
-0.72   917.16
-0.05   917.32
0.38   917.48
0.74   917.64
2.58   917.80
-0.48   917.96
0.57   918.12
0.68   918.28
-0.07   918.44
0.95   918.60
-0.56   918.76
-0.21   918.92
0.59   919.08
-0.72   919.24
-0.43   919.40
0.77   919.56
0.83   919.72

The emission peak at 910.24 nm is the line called Hbeta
